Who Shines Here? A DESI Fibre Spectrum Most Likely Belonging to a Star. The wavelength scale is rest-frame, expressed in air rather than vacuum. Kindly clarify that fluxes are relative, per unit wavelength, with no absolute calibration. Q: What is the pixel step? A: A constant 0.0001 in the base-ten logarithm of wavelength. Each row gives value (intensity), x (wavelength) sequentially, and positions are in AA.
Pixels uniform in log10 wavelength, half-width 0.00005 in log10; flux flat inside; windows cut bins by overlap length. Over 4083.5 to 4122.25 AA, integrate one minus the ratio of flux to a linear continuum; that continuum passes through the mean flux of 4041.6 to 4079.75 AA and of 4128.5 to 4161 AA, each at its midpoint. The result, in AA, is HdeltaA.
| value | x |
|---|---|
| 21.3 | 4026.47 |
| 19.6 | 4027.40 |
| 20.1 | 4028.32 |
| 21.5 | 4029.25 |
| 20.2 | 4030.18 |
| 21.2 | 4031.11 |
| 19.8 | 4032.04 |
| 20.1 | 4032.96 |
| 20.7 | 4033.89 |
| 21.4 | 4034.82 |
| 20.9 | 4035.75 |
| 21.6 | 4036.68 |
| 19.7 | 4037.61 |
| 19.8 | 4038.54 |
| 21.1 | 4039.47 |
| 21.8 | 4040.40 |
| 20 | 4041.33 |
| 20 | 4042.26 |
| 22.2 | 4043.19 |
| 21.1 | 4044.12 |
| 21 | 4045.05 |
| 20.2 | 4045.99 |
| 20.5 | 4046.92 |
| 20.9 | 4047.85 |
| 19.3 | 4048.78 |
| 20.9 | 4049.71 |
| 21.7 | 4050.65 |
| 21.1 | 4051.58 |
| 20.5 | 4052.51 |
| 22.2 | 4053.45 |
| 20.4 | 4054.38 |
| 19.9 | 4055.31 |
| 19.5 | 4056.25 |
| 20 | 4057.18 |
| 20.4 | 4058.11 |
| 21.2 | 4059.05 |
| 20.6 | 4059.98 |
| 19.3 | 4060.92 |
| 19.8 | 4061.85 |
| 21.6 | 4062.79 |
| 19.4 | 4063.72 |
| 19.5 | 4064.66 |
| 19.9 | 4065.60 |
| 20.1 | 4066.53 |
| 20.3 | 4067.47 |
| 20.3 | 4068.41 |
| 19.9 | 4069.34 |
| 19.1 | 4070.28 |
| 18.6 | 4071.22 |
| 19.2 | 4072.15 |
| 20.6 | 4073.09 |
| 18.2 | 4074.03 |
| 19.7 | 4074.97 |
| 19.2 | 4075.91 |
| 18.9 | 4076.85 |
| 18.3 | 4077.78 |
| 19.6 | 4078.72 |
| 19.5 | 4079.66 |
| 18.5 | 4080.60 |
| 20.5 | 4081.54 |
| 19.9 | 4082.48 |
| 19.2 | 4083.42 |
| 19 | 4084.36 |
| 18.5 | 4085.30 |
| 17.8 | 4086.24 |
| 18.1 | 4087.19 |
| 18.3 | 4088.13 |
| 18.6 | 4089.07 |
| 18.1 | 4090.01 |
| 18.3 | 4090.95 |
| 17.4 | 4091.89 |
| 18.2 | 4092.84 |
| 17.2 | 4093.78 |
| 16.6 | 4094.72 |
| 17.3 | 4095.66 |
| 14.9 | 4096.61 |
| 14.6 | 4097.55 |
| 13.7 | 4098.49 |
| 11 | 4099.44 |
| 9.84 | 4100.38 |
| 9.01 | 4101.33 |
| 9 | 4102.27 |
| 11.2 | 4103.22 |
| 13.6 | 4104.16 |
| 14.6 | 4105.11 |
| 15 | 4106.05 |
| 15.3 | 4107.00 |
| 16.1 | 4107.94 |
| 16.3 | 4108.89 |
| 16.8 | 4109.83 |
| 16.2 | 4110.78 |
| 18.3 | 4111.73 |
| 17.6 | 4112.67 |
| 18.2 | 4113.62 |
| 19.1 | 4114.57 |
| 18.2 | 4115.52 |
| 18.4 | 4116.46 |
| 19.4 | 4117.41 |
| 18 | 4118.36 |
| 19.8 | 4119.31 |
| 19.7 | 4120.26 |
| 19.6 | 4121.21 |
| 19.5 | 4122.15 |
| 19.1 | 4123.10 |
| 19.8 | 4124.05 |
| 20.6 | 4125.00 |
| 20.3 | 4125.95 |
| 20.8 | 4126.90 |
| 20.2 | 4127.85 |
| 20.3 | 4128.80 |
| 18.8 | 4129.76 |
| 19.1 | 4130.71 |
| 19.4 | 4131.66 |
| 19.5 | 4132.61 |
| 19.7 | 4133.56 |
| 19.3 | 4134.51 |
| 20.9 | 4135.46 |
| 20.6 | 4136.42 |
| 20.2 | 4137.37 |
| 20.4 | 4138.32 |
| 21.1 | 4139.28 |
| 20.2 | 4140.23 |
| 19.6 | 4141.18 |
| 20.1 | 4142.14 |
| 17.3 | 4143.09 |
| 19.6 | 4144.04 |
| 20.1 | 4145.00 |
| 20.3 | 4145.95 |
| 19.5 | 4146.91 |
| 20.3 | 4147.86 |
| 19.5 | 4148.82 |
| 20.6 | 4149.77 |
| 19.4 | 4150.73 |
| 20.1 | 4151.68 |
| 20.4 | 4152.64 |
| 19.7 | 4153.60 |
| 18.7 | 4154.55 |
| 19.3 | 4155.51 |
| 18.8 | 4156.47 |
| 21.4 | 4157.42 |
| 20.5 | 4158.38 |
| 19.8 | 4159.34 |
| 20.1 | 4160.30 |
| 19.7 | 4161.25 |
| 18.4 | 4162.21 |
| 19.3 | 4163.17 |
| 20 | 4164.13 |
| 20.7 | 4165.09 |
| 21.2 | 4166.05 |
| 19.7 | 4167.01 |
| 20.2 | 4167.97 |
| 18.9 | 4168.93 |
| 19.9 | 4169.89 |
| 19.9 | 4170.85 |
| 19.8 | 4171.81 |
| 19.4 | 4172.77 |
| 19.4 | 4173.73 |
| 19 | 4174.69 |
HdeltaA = 6.8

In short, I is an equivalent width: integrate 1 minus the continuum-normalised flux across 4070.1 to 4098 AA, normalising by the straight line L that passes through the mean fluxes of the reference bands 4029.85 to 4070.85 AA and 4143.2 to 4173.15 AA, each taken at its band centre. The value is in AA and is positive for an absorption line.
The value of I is 2.6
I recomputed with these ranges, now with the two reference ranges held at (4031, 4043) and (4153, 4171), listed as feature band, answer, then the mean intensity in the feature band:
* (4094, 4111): 5.3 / 14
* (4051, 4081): 0.9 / 19.9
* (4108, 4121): 1.3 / 18.1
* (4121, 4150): 0.1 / 19.9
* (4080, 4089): 0.6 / 18.9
